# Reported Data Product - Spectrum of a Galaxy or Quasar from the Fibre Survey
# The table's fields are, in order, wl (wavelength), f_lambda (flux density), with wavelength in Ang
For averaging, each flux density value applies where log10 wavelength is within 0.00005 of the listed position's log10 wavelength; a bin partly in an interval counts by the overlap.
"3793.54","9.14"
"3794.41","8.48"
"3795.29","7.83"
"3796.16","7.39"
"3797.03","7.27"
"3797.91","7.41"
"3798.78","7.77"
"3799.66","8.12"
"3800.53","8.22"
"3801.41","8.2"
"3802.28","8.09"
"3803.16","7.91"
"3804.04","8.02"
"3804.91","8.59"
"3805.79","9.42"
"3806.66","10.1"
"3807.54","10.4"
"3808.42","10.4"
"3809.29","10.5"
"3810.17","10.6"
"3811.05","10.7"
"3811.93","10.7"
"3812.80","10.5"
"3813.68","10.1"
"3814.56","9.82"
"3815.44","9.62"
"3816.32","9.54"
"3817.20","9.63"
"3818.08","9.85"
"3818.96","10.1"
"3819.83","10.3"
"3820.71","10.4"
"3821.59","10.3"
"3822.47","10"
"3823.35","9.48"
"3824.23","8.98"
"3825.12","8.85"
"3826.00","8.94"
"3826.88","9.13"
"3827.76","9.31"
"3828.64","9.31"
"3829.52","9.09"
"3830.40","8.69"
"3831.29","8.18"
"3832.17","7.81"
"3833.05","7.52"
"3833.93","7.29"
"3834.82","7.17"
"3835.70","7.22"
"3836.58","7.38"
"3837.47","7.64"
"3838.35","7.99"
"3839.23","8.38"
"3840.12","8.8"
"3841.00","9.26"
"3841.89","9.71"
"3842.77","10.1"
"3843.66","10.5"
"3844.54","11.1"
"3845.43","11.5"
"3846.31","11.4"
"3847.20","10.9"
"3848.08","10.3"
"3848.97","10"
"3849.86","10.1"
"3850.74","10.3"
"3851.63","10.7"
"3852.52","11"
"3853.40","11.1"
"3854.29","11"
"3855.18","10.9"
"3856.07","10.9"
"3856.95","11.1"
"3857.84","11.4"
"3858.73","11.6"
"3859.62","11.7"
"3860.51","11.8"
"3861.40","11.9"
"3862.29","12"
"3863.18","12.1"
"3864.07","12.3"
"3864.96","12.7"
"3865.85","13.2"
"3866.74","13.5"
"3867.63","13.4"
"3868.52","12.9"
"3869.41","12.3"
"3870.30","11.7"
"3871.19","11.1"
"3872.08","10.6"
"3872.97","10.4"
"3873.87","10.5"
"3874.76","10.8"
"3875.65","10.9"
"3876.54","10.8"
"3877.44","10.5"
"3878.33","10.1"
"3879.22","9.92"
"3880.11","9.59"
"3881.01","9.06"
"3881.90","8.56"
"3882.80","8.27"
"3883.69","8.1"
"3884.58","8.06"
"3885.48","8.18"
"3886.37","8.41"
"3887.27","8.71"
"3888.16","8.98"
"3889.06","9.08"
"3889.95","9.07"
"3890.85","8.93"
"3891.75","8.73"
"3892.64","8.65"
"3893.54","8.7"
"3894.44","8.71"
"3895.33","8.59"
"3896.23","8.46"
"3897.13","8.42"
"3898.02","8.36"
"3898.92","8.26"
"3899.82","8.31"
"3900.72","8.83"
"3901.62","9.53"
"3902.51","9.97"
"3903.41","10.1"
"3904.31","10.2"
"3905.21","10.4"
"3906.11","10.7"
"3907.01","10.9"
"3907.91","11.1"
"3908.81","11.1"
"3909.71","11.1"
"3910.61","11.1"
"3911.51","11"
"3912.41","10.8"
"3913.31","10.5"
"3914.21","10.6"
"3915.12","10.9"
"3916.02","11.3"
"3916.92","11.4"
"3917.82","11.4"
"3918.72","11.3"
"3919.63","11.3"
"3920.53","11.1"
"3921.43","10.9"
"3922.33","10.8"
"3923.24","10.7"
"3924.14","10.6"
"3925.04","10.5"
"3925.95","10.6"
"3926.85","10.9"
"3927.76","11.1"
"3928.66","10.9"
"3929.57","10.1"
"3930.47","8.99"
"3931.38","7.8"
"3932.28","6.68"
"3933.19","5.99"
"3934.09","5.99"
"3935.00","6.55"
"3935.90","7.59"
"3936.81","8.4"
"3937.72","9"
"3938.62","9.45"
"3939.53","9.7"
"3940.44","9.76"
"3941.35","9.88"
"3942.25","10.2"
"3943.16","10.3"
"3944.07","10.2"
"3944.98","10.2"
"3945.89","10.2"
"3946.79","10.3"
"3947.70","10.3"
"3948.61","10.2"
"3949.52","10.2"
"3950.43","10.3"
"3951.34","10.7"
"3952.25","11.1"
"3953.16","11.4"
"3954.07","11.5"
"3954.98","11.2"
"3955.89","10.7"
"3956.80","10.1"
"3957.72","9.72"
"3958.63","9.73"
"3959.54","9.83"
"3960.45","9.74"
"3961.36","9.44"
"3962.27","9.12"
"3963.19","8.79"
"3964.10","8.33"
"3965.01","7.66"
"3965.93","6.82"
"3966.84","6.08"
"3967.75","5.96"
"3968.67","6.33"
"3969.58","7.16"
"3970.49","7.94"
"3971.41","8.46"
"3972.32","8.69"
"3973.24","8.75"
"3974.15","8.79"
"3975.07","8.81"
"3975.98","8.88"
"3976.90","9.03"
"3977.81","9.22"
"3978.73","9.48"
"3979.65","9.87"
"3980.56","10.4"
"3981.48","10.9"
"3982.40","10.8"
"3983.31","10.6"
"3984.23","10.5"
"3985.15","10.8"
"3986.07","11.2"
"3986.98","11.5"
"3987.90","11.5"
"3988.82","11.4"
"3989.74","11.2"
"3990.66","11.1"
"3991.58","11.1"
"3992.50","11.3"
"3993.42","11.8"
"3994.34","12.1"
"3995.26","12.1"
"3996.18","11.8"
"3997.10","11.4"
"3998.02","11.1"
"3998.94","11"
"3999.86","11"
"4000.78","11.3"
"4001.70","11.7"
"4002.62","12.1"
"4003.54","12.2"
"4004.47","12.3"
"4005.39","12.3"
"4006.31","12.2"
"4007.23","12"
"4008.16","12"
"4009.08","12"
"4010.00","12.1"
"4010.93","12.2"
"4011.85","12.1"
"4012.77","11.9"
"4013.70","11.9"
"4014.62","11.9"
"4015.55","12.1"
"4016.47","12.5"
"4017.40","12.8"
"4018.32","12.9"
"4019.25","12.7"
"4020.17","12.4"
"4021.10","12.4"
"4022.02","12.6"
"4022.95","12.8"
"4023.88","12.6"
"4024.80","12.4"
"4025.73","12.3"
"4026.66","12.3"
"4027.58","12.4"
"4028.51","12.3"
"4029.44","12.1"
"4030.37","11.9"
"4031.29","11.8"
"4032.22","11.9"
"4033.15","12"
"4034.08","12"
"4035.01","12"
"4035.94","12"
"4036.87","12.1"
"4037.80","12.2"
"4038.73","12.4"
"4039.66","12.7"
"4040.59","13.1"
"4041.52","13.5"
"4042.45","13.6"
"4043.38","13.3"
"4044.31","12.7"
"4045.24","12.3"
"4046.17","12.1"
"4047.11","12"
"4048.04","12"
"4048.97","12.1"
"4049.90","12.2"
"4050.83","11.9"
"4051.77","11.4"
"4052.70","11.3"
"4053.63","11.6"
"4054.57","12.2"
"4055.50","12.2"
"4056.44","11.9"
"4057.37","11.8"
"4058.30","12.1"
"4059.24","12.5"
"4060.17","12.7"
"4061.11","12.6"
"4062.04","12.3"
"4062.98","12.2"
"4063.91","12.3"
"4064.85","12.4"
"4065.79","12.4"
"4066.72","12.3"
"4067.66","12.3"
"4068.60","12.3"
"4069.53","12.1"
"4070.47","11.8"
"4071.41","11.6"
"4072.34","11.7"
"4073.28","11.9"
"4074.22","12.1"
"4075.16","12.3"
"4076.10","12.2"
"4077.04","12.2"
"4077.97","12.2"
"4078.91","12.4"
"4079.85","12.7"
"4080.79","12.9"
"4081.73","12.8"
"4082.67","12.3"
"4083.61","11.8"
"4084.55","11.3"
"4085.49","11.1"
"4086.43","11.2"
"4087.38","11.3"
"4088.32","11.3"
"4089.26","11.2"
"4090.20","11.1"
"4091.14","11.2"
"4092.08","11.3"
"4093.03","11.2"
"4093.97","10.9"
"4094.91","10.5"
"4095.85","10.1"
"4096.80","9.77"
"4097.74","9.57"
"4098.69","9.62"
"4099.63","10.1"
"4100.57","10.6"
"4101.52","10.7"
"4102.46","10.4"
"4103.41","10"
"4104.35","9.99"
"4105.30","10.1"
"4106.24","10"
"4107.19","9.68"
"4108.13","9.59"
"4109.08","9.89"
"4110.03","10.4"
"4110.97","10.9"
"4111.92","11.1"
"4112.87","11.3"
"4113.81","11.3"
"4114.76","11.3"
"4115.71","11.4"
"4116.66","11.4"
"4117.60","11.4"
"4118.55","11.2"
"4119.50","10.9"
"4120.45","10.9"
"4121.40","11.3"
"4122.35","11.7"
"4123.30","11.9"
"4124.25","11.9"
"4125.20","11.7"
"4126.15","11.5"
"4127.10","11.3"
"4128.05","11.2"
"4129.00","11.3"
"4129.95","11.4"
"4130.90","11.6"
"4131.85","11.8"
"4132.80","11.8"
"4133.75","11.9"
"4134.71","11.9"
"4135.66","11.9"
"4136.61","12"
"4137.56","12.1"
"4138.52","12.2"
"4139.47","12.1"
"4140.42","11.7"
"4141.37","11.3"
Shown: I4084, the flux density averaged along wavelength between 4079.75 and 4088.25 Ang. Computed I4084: 11.9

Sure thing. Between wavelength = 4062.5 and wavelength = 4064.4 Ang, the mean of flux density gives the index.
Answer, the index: 12.2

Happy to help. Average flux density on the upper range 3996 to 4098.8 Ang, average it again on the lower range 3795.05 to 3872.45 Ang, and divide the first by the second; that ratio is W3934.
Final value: 1.2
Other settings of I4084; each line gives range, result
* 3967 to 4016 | 10.7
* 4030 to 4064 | 12.2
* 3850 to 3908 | 10.3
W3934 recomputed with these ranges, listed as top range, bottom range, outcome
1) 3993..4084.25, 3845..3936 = 1.19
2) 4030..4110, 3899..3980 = 1.21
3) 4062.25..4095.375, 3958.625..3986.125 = 1.33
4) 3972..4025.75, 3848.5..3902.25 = 1.11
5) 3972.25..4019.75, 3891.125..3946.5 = 1.15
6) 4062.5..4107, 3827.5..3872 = 1.09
